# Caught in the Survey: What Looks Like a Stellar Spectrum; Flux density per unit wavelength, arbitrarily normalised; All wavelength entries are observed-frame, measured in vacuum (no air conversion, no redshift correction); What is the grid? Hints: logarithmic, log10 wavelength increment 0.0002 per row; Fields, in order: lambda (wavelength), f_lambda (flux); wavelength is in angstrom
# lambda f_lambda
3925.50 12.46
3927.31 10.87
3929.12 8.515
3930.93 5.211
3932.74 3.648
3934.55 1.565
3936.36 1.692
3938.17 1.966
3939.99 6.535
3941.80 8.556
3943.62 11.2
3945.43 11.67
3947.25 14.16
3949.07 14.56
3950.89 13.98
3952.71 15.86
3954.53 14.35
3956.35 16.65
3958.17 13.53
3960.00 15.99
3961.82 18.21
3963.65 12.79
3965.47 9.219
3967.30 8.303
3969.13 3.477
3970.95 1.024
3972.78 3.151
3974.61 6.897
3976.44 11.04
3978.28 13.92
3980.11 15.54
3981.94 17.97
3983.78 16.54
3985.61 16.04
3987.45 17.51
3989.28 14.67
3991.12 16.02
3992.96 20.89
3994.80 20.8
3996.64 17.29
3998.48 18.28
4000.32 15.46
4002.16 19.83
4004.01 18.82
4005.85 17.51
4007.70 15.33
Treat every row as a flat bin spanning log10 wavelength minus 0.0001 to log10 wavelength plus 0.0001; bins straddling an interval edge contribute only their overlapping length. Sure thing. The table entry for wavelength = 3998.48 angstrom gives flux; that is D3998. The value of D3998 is 18.28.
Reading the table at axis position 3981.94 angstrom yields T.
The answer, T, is 17.97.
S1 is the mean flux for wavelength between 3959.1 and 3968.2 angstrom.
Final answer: 12.9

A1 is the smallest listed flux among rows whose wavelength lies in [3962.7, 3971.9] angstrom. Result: 1.024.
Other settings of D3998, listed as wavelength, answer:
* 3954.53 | 14.35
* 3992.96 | 20.89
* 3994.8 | 20.8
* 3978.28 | 13.92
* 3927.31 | 10.87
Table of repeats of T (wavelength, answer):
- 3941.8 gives 8.556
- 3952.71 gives 15.86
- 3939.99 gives 6.535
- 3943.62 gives 11.2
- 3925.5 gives 12.46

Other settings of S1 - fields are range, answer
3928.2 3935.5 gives 4.73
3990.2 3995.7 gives 19.2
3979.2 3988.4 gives 16.7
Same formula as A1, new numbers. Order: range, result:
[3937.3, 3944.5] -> 1.966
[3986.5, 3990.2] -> 14.67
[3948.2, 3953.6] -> 13.98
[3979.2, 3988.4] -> 15.54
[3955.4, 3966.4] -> 9.219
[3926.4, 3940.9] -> 1.565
